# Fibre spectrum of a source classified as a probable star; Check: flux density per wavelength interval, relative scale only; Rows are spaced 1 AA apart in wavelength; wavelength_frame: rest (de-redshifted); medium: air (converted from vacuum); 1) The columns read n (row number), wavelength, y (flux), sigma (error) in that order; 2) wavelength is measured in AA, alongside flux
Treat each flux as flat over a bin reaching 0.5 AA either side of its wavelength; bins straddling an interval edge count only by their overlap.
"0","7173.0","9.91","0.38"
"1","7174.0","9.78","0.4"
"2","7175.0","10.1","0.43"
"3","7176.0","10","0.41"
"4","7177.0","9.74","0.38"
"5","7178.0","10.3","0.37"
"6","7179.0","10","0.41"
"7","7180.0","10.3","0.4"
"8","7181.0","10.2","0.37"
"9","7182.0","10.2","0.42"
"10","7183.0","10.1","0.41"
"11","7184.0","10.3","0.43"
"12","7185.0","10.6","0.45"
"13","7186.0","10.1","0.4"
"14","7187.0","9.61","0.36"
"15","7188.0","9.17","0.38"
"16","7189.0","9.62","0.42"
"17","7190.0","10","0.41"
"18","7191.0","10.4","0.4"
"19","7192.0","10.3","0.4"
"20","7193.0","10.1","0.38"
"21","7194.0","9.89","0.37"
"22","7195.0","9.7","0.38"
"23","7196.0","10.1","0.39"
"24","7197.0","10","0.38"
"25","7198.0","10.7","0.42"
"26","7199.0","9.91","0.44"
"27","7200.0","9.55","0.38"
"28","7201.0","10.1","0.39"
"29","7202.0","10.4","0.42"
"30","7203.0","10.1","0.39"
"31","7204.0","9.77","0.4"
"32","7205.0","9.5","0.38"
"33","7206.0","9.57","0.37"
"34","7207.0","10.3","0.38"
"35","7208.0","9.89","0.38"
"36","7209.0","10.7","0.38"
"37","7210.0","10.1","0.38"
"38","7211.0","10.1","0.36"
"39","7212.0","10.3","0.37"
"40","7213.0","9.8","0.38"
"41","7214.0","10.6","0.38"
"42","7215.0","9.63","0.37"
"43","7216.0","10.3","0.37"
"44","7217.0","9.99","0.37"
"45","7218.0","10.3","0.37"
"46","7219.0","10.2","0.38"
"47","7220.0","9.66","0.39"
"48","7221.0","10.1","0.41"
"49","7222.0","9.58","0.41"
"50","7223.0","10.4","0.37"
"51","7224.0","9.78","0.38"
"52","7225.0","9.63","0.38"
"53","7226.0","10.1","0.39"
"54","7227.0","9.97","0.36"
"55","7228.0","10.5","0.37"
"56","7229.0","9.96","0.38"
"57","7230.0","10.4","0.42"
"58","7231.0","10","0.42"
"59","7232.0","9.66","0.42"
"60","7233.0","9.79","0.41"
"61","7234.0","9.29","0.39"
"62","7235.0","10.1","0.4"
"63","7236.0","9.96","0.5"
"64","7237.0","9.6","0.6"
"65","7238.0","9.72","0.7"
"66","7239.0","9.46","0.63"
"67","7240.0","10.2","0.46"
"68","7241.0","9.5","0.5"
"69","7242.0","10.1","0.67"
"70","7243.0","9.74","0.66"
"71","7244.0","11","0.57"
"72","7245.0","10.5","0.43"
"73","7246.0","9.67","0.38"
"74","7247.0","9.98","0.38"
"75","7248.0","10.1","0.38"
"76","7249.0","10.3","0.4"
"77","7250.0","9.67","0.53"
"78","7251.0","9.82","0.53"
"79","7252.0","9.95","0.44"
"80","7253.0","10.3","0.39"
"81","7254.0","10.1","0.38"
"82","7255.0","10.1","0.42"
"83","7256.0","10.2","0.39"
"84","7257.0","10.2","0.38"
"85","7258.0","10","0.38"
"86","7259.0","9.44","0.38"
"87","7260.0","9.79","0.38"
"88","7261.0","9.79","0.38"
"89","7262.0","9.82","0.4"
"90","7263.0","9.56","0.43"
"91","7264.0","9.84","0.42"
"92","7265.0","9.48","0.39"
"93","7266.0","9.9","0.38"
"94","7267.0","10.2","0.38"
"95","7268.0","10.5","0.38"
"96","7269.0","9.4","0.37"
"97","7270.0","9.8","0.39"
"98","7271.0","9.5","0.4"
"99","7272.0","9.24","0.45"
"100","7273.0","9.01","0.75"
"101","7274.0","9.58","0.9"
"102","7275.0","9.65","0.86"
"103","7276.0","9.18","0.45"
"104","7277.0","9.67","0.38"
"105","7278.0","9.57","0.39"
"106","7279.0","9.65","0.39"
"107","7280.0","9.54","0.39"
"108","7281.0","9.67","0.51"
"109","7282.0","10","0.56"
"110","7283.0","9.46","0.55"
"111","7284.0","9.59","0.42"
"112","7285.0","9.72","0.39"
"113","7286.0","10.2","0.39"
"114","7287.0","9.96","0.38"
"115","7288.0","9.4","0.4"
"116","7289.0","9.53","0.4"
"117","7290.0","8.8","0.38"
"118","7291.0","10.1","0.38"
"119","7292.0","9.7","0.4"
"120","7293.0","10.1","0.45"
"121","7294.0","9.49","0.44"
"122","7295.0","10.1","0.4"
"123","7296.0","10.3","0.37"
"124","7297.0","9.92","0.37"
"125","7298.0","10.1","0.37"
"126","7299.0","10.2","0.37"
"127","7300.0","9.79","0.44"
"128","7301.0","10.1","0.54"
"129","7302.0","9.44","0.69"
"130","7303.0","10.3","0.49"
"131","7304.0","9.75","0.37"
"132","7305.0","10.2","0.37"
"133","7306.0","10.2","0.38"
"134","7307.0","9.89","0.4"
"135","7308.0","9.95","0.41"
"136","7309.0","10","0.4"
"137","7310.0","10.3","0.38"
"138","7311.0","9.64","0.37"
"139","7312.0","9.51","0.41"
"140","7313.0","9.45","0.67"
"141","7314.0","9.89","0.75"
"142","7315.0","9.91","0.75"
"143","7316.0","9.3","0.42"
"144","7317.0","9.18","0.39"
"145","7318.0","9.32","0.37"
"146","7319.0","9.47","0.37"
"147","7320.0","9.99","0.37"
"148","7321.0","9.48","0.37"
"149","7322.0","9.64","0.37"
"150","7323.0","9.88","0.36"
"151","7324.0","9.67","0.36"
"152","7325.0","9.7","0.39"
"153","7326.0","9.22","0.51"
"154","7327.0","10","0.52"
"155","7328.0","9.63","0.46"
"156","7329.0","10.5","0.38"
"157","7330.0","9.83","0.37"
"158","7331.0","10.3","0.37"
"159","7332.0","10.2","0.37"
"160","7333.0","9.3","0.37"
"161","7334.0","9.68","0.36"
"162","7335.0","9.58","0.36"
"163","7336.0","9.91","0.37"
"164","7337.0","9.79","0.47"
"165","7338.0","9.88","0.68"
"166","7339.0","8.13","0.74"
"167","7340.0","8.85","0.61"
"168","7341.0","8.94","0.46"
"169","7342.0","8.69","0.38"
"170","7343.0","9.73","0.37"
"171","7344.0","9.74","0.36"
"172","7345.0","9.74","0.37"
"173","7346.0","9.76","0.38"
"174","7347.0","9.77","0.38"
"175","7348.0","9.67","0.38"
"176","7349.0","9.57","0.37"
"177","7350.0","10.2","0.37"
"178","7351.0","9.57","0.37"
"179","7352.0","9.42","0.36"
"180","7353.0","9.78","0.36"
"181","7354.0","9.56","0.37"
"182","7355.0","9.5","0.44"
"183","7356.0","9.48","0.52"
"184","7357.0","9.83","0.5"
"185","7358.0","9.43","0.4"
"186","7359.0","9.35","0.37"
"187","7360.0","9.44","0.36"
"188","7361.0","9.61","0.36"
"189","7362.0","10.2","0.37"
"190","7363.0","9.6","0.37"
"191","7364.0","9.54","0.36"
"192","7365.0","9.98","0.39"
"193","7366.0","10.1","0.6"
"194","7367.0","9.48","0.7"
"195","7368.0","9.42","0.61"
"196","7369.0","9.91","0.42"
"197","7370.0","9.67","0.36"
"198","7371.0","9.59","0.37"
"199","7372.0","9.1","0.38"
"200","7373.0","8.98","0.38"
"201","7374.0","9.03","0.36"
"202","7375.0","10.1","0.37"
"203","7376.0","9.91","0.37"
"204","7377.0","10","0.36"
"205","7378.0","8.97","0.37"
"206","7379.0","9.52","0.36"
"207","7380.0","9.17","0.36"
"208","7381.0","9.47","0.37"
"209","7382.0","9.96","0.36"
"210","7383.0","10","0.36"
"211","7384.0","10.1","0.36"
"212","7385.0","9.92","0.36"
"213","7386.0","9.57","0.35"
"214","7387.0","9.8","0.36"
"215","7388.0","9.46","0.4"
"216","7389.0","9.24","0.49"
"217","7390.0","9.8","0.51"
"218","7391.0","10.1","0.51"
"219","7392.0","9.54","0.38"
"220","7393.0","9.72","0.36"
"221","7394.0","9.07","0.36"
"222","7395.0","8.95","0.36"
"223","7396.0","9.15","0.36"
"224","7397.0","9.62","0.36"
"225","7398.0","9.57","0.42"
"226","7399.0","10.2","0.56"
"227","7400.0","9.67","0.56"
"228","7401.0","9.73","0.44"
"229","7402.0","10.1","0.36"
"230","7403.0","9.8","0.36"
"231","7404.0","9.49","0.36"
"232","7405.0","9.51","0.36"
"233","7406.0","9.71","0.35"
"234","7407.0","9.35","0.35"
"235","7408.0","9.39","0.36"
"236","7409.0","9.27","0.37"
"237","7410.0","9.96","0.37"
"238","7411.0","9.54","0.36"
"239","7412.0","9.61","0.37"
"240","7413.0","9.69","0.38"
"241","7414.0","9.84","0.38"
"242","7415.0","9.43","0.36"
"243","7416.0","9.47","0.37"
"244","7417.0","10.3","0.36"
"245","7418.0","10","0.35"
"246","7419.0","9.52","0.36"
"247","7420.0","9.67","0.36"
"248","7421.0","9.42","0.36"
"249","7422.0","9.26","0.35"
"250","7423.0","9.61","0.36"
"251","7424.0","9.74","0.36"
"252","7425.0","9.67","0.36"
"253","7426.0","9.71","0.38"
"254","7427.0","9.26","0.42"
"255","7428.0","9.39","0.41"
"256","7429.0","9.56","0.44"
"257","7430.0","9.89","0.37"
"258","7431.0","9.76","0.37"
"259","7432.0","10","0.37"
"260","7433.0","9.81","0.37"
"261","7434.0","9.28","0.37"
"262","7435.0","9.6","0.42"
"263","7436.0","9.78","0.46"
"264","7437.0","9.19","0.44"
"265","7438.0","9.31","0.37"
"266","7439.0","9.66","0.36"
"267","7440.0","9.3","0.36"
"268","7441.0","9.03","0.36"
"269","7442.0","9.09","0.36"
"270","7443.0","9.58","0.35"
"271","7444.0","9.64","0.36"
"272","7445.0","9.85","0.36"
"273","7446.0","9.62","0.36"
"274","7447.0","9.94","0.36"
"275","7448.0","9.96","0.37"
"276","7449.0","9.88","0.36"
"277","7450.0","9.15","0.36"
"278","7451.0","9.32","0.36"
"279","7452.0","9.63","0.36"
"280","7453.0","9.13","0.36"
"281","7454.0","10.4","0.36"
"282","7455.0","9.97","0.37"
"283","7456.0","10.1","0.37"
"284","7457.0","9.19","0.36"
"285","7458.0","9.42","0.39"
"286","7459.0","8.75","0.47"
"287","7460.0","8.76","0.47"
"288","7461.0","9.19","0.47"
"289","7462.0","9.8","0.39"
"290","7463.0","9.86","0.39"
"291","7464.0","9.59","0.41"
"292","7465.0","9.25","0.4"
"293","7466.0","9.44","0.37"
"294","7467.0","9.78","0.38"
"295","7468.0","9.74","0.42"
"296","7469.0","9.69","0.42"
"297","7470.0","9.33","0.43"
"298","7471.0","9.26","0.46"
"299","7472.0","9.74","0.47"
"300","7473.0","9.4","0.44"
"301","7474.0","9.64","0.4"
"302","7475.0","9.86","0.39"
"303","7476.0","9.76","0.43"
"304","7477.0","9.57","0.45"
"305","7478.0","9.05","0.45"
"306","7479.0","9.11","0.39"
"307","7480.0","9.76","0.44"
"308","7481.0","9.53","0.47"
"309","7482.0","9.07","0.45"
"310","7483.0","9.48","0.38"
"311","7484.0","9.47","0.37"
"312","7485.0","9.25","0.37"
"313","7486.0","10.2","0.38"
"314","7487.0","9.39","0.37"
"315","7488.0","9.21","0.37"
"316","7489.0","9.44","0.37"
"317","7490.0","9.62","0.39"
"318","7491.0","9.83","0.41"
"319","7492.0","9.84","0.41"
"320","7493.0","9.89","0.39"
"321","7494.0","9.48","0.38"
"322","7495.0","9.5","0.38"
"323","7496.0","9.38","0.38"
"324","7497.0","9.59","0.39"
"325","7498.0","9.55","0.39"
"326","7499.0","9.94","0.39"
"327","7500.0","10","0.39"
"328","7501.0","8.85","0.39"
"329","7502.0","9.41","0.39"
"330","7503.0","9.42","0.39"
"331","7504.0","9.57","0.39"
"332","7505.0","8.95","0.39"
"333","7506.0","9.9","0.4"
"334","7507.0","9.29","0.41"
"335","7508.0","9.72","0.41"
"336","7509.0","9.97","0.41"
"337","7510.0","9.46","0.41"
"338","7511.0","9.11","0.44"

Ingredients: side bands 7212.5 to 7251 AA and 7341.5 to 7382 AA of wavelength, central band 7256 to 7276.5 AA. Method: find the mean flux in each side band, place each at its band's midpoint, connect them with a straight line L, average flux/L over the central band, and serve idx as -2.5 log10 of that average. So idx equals 0.02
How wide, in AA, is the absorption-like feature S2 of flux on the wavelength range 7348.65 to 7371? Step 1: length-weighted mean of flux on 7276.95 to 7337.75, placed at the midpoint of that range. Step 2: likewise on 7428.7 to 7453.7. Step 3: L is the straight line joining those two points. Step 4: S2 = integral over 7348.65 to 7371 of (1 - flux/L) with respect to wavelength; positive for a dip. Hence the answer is 0.1 AA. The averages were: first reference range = 9.78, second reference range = 9.57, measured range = 9.66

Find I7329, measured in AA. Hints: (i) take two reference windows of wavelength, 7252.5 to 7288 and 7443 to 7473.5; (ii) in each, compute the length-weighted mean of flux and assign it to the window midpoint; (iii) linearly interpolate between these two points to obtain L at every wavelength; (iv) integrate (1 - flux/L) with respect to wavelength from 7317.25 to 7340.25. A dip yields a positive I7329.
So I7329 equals 0.10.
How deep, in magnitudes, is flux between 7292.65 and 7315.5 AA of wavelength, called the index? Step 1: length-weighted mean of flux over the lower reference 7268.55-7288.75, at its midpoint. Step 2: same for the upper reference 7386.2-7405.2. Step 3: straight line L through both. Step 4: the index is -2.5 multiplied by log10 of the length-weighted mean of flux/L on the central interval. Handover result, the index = -0.04 mag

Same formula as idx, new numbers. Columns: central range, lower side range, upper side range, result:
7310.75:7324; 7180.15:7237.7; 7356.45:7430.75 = 0.02 mag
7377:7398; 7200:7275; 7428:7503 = 0.01 mag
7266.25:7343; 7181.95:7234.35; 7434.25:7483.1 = 0.01 mag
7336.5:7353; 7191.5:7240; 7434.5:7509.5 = 0.03 mag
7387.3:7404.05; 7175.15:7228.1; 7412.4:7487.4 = 0.01 mag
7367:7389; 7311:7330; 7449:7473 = 0.00 mag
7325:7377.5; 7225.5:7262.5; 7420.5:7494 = 0.01 mag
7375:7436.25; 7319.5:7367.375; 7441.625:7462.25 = -0.01 mag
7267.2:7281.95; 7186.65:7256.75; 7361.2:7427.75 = 0.03 mag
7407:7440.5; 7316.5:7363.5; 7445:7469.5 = 0.00 mag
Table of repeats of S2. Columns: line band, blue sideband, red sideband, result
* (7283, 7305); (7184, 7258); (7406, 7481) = 0.1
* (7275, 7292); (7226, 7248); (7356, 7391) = 0.4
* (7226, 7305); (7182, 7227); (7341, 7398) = 0.2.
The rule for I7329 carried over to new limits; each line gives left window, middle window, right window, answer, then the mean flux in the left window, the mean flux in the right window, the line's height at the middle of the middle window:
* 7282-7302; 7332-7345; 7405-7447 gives 0.45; 9.81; 9.58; 9.73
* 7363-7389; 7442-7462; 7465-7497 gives 0.03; 9.62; 9.54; 9.56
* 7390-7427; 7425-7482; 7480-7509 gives 0.24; 9.62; 9.54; 9.58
